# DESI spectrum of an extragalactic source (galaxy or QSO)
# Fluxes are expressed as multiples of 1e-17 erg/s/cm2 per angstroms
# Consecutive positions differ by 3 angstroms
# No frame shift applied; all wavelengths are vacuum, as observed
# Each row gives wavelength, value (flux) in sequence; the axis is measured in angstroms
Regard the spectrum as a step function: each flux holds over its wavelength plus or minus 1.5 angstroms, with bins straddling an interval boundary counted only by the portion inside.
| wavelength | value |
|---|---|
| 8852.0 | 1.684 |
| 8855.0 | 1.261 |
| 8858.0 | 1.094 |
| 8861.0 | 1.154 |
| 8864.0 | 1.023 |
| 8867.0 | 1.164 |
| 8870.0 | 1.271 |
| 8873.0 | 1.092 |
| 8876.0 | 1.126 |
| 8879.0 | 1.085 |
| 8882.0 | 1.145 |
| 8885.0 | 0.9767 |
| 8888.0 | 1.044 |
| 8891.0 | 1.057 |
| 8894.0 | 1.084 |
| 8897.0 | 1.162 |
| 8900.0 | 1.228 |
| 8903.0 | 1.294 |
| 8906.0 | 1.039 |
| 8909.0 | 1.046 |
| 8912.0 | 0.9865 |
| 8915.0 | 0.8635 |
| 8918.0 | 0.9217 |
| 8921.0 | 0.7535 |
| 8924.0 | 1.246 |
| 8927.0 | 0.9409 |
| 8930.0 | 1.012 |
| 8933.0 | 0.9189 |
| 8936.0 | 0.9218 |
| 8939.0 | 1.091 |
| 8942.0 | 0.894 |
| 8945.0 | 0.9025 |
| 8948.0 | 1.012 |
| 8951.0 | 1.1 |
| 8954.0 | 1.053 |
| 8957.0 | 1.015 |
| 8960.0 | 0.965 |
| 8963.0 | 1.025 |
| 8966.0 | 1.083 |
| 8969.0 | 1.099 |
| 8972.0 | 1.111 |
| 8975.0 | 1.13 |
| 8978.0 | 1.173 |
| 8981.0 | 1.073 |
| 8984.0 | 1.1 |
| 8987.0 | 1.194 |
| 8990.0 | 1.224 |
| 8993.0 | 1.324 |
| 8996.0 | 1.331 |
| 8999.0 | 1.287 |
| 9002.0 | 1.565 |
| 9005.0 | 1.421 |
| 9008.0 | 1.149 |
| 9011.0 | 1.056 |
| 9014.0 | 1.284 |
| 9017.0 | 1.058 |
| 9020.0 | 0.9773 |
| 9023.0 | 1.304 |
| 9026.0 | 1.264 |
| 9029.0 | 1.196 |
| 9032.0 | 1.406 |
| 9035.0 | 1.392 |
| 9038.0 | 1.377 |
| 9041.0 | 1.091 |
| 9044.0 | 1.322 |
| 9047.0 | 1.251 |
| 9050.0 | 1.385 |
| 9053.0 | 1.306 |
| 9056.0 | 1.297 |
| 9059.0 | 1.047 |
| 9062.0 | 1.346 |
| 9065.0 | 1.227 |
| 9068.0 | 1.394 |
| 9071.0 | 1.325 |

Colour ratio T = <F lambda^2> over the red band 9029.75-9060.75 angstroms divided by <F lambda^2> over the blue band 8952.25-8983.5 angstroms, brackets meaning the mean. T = 1.2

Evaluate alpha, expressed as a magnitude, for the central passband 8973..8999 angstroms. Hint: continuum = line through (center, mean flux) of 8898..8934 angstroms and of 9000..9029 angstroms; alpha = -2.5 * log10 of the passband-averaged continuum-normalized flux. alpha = -0.02 mag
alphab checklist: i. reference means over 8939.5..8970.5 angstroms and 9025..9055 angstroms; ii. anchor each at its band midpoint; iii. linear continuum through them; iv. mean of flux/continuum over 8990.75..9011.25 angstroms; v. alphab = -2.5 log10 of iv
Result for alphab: -0.13 mag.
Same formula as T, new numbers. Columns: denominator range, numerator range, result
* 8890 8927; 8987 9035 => 1.22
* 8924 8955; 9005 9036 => 1.24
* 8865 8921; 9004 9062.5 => 1.19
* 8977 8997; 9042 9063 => 1.08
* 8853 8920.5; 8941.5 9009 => 1.07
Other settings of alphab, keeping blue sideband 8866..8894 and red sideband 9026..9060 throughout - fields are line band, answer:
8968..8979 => 0.073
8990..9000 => -0.062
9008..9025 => 0.102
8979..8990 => 0.074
